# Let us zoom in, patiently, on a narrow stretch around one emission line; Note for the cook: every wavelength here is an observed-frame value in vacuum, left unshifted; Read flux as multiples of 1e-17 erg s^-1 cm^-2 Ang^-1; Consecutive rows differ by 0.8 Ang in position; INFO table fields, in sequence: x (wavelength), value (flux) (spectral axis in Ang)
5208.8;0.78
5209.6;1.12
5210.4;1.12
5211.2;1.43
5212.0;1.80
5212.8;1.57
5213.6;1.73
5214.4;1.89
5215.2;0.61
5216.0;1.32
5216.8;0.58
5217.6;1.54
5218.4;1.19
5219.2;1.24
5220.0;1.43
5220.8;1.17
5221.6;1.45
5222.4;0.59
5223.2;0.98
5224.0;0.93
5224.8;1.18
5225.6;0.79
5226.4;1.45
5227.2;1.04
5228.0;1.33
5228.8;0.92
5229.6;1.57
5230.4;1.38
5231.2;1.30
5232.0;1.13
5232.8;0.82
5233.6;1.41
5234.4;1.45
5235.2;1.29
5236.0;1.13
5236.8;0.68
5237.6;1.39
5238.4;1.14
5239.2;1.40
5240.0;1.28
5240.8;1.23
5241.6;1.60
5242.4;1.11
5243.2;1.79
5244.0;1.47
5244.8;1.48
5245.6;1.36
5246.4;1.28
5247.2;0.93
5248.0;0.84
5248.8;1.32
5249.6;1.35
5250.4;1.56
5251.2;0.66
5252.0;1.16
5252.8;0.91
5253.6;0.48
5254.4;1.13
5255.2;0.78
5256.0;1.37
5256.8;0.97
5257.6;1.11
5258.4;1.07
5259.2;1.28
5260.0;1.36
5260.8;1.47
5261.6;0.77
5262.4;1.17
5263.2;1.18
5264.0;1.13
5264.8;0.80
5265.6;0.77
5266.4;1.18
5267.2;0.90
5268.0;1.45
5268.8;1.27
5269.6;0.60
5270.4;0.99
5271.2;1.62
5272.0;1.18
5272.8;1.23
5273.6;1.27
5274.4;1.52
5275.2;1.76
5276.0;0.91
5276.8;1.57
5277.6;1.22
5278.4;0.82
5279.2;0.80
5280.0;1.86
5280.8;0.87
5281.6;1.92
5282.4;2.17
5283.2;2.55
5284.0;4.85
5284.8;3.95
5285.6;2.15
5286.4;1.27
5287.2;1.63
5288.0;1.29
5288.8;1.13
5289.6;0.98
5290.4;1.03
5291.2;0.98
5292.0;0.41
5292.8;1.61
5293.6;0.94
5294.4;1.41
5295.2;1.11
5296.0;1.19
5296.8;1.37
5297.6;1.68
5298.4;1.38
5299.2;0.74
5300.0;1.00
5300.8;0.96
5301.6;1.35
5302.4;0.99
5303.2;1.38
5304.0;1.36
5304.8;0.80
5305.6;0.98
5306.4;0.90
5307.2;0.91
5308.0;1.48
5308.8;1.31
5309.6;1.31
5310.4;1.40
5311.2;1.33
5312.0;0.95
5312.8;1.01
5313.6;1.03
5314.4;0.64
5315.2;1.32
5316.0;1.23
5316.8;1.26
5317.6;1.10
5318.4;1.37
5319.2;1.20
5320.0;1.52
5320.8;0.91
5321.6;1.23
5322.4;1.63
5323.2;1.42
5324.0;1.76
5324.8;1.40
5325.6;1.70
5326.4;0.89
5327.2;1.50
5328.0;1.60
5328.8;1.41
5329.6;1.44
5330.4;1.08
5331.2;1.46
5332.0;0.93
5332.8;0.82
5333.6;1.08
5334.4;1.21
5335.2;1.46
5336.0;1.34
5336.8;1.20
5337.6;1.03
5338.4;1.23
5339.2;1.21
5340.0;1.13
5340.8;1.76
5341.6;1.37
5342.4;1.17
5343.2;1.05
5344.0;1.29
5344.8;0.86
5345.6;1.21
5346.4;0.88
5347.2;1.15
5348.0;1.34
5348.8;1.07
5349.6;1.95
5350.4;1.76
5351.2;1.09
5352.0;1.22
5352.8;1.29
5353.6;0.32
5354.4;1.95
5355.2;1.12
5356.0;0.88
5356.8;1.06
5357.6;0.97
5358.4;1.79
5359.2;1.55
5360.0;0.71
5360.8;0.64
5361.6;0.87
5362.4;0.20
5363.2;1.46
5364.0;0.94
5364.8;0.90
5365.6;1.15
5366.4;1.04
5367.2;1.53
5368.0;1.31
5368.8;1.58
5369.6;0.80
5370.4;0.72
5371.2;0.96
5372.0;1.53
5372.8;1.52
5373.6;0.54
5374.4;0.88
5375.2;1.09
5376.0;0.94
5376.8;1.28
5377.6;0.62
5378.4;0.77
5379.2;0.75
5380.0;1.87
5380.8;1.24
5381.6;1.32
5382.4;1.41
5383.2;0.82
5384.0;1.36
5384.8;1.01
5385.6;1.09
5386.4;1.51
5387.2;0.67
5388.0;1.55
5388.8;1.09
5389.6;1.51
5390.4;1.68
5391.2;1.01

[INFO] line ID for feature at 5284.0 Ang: H-gamma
